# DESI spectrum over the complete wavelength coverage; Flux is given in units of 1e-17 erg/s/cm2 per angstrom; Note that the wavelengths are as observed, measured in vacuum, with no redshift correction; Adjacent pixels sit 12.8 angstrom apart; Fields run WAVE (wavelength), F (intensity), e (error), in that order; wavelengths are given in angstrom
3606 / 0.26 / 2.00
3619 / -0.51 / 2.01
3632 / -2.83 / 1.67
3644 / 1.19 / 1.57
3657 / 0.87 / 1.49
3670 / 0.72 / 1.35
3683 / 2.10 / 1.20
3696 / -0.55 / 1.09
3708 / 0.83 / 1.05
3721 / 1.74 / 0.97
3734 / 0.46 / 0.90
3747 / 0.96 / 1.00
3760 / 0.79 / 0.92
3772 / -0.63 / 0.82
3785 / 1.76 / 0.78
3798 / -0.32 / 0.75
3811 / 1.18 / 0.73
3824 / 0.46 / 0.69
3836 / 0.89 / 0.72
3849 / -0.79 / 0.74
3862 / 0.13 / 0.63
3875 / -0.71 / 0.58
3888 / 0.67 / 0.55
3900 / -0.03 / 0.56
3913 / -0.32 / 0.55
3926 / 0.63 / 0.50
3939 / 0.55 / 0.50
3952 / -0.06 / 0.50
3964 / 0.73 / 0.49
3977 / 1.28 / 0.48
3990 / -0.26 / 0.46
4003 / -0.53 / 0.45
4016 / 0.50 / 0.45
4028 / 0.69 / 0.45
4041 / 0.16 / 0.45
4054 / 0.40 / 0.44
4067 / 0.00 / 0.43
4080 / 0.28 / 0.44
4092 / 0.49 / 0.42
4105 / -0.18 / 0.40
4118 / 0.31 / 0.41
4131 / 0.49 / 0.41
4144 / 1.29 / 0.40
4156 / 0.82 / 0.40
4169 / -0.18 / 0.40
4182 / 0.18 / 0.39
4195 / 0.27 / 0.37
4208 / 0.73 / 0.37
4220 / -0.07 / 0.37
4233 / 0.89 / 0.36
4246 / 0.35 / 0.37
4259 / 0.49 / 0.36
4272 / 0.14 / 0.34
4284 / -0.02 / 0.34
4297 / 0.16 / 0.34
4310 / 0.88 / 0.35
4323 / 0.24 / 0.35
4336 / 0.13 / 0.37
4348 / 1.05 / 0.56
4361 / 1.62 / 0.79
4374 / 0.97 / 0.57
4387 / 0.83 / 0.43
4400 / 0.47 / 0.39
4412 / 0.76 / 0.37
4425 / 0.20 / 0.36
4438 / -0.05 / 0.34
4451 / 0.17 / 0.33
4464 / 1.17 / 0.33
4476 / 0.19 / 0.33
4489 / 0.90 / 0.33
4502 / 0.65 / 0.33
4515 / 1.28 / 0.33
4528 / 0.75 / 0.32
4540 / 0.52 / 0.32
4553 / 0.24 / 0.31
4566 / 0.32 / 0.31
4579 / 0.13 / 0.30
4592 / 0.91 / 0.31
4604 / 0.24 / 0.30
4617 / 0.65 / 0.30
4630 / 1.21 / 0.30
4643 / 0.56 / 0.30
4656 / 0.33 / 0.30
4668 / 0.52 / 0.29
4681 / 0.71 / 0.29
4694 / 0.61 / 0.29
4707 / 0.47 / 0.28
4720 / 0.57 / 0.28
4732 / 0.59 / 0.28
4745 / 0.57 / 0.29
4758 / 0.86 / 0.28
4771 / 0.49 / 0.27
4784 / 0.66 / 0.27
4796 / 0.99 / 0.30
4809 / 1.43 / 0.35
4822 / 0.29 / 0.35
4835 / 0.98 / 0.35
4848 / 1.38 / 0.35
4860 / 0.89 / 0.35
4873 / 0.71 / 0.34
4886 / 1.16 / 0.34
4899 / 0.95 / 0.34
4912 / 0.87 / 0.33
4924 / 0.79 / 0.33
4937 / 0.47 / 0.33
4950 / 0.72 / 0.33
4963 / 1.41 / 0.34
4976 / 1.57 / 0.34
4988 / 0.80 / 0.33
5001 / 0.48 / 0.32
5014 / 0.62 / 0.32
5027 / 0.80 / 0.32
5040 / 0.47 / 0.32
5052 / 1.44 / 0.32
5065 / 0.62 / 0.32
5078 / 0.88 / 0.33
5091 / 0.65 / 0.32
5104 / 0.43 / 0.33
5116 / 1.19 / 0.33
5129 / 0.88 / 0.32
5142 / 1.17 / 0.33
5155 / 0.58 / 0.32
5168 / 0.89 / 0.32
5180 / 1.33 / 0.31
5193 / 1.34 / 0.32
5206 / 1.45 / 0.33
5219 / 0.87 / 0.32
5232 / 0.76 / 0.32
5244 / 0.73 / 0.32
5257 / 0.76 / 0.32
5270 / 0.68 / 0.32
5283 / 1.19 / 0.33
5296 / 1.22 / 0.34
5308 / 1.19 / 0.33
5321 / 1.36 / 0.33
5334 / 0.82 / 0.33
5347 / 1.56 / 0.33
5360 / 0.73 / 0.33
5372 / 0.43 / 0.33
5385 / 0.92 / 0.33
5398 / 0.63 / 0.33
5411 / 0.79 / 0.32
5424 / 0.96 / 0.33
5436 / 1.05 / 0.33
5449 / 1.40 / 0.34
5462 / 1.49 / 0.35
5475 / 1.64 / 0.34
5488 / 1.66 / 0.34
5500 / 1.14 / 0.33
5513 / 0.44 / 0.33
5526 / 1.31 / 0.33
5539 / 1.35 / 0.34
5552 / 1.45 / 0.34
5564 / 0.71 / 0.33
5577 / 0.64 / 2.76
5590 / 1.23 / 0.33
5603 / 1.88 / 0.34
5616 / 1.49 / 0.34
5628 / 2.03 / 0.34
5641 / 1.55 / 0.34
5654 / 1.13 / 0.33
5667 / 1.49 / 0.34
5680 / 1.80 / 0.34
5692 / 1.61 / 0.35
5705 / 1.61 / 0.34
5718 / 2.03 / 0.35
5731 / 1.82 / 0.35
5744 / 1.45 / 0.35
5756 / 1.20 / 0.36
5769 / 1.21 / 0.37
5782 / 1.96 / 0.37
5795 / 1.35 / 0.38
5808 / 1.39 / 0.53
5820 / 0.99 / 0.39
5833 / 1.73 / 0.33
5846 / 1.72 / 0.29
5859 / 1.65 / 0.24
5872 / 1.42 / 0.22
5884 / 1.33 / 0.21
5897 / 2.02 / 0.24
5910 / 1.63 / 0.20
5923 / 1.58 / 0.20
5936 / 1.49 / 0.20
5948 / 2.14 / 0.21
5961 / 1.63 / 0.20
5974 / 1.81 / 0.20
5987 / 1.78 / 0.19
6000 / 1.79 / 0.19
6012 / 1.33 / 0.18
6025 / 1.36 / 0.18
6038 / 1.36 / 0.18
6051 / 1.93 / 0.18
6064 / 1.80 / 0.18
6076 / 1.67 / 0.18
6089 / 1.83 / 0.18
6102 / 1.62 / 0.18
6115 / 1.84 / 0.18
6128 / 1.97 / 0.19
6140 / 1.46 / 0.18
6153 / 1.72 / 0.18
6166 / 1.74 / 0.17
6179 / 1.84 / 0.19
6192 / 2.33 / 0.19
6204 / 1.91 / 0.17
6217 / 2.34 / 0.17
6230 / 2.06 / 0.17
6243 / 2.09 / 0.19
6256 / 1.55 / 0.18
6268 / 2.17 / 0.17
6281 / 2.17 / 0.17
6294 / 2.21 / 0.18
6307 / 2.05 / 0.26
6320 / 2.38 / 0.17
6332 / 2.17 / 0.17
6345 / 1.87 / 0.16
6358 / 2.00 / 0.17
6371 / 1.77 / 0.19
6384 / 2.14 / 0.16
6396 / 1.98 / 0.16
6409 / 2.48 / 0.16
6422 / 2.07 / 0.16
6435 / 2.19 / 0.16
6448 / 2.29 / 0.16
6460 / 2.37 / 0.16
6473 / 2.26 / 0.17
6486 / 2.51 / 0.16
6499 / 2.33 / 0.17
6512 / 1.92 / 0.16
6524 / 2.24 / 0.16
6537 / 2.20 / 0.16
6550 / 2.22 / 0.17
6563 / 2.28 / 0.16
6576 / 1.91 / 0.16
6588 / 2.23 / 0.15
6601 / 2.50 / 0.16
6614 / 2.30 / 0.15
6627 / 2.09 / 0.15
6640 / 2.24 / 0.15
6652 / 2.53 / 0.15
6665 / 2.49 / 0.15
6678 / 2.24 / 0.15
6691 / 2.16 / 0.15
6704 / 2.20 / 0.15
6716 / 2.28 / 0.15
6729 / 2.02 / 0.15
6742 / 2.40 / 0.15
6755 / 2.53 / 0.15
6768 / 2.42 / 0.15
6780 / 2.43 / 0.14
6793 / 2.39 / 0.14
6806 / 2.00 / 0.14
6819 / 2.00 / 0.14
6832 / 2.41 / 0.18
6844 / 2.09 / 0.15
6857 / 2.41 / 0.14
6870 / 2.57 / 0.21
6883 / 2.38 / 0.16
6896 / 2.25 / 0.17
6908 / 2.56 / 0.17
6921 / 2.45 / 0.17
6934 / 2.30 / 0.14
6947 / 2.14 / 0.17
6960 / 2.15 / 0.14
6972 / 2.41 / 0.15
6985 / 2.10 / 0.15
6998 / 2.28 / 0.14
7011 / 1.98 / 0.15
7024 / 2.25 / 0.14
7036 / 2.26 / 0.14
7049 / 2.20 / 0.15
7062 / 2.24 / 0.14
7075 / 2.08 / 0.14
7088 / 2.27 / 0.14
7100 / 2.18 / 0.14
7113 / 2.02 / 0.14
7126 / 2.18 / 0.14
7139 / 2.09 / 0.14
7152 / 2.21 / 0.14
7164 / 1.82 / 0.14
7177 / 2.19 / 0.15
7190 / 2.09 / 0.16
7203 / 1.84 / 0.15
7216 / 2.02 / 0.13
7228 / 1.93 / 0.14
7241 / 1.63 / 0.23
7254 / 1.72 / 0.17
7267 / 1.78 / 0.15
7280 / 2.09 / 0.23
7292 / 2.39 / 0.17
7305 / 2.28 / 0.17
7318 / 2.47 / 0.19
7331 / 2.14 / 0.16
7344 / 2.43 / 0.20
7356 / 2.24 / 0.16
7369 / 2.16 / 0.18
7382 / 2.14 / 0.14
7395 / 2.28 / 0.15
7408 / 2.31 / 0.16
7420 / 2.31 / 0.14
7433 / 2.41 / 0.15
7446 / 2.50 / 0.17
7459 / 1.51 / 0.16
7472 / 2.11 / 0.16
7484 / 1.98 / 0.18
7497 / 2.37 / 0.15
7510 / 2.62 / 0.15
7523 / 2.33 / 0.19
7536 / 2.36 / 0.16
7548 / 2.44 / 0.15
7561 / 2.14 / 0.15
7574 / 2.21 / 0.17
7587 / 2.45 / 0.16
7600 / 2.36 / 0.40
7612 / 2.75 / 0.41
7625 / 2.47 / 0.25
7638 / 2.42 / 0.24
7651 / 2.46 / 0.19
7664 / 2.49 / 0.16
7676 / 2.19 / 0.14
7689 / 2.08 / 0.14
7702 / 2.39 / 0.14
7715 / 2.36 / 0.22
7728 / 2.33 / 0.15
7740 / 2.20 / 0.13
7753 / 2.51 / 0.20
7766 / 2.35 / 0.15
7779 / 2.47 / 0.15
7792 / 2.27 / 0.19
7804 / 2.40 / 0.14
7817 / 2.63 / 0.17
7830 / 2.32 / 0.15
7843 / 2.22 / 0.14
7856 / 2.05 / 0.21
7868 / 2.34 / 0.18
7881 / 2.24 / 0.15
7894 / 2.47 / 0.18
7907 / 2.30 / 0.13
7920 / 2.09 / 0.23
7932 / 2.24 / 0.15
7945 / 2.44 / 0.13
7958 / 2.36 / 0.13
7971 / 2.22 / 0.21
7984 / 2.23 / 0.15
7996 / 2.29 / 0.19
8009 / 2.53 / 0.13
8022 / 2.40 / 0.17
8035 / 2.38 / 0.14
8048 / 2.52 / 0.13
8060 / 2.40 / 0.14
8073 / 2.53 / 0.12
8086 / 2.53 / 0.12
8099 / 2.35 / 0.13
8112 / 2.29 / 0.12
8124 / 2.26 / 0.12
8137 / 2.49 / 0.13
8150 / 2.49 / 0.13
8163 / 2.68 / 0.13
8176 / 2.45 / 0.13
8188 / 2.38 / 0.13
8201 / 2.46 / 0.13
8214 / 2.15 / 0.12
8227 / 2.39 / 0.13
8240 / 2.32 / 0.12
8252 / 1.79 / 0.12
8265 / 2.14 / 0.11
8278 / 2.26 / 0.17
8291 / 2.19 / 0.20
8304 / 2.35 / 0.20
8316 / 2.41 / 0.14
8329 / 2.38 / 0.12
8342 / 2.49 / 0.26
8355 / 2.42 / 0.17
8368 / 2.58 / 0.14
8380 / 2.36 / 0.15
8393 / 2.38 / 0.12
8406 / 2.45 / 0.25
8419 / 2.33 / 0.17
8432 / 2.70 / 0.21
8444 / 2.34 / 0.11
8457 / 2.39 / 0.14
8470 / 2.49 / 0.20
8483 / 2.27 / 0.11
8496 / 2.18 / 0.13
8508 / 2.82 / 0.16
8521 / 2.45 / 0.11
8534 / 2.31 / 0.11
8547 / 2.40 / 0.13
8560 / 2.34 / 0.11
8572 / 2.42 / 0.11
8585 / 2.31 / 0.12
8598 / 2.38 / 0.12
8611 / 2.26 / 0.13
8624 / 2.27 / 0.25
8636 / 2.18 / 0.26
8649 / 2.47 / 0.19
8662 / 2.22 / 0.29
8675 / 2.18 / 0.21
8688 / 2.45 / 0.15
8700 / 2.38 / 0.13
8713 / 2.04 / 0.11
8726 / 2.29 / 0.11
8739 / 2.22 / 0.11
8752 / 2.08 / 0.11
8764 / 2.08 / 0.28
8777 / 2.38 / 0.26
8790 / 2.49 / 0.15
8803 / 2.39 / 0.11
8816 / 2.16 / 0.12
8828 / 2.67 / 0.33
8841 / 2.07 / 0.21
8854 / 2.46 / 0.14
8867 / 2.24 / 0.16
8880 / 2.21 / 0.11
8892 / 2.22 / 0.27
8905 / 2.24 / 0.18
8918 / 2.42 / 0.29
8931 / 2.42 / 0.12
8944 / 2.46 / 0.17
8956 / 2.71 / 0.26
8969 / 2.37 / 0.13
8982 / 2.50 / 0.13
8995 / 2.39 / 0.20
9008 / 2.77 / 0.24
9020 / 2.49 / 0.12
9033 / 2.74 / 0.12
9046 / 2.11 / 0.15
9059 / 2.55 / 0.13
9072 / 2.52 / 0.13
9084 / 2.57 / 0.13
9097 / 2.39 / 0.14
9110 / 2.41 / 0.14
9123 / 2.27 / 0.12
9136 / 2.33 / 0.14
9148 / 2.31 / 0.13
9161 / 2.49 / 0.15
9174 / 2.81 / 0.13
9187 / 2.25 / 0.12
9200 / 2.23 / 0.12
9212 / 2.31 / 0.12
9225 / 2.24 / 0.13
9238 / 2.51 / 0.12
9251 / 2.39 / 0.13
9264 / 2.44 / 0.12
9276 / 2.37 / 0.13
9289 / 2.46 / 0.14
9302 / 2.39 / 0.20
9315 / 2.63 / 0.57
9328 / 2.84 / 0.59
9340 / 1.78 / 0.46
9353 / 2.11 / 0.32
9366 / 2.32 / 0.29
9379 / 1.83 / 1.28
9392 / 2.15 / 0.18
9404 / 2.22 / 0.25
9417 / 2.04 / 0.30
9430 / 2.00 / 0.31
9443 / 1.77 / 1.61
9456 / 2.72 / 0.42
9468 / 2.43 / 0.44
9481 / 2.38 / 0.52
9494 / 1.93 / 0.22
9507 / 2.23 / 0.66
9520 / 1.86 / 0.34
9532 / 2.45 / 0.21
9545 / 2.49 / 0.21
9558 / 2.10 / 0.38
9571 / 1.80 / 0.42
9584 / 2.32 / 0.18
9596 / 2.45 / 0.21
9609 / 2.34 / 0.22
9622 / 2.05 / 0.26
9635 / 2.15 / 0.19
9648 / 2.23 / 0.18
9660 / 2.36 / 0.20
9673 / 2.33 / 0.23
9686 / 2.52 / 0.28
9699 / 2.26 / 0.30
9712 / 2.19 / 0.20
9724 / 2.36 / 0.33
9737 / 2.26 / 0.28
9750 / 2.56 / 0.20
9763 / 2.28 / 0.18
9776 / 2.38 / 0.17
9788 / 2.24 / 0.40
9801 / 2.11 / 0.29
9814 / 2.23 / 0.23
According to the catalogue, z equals 0.401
